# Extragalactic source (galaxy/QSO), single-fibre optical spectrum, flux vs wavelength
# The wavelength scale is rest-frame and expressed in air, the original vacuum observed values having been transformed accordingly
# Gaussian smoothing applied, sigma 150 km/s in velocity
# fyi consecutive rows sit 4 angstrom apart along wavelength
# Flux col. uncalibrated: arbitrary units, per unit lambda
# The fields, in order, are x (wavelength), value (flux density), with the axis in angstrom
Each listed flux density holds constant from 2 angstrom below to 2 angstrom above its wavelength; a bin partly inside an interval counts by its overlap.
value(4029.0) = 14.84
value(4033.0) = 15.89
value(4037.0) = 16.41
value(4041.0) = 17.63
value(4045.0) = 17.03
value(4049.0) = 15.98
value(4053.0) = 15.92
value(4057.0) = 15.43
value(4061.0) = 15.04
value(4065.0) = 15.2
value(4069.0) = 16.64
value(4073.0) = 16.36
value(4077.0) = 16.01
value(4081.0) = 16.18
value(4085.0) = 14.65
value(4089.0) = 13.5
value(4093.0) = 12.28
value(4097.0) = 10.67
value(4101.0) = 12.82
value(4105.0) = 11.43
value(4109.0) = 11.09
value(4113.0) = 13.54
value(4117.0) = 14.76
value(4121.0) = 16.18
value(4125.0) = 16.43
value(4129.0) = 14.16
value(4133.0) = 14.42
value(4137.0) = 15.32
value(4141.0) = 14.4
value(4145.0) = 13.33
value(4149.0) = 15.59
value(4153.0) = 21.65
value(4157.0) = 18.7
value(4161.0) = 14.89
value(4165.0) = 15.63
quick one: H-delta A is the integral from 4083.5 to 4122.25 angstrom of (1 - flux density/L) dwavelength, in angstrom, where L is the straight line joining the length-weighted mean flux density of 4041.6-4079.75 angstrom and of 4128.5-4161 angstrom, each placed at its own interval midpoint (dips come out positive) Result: 7.22 angstrom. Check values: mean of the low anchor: 16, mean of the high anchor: 16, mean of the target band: 13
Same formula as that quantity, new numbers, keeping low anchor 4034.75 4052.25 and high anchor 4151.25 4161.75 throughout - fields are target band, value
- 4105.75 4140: 7.1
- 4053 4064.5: 1.1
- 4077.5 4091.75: 2.2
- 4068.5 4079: 0.6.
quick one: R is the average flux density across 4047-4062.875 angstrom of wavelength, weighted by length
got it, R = 15.6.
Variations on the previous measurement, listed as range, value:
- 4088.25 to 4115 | 12.1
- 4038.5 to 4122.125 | 14.7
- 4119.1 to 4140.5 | 15.2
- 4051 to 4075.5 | 15.8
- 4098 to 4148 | 14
